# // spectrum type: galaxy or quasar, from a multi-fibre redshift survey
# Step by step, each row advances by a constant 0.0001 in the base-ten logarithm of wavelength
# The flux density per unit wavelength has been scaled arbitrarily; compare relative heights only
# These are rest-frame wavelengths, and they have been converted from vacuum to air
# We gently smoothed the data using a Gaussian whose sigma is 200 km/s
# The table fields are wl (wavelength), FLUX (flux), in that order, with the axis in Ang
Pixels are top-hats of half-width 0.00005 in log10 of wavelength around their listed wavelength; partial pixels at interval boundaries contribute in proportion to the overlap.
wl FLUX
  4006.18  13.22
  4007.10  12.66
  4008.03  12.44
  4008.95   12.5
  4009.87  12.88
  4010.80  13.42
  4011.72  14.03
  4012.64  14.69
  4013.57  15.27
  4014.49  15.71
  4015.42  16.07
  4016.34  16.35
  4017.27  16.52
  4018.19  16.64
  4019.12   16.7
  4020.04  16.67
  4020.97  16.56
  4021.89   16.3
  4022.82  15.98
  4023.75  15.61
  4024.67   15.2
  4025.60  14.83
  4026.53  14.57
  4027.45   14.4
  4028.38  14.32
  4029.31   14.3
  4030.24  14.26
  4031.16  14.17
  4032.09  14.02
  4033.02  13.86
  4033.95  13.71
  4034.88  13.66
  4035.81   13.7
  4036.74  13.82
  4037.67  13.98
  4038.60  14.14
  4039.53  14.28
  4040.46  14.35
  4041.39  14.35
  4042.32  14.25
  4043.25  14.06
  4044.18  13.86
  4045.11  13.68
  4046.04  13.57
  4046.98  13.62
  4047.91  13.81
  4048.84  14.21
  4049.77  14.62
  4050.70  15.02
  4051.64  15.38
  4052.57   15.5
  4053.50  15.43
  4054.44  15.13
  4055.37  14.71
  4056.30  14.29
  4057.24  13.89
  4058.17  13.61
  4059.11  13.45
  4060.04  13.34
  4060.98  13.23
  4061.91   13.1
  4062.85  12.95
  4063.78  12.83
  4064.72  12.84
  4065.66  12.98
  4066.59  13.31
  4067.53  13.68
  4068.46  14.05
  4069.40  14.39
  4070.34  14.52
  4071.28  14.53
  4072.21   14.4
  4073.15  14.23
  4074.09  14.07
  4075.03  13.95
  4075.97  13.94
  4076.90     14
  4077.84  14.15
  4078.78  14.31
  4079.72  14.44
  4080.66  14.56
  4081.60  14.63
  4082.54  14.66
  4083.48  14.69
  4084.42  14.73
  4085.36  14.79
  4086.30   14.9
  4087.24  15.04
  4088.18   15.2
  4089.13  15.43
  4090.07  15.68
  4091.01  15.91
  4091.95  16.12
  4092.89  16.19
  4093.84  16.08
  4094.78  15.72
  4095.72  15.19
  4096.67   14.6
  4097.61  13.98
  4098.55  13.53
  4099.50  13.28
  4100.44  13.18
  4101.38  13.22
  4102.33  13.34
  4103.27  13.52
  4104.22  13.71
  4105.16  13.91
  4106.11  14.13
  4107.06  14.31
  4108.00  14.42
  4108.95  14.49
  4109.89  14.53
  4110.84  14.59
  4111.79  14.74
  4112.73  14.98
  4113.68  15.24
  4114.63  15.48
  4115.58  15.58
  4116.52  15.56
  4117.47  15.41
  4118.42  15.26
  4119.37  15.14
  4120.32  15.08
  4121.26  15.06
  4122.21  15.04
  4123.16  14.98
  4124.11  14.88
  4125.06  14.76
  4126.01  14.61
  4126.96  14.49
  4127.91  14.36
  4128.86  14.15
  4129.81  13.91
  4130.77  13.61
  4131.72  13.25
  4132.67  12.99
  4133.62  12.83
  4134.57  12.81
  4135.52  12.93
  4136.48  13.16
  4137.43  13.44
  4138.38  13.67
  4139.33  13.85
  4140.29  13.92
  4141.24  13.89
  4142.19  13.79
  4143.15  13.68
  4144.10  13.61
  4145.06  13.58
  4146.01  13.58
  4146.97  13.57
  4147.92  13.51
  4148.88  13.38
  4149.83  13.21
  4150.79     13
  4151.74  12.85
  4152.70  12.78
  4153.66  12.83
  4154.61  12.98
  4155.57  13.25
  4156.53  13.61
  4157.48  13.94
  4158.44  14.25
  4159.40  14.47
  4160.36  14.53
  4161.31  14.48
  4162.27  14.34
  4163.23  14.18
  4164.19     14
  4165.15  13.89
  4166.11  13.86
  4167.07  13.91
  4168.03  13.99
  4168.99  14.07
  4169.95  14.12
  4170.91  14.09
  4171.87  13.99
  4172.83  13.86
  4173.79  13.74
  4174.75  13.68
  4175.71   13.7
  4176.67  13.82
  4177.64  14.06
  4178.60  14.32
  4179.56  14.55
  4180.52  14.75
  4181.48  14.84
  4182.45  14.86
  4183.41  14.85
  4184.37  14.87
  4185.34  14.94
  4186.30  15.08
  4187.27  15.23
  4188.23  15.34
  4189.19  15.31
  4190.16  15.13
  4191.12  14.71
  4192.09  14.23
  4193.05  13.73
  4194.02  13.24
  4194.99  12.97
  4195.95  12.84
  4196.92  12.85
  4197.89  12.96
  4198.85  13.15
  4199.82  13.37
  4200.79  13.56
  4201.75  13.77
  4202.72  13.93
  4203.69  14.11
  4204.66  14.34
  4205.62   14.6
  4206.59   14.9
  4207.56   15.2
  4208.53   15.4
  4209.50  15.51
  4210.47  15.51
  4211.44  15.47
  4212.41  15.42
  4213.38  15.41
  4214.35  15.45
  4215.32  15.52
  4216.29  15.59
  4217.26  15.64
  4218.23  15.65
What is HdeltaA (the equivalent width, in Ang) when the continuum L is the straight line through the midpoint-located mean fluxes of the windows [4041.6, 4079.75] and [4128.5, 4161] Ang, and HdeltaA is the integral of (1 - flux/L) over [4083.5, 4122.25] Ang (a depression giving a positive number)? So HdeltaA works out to -2.9 Ang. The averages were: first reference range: 14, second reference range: 13.5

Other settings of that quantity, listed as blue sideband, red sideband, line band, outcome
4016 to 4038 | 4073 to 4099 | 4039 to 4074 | 2.0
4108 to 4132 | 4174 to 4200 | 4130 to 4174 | 2.6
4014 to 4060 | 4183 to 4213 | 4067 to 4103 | 0.2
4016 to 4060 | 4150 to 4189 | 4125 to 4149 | 1.0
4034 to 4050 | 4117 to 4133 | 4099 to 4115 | 0.3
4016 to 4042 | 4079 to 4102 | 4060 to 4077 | 1.3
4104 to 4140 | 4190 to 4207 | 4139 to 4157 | 0.9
